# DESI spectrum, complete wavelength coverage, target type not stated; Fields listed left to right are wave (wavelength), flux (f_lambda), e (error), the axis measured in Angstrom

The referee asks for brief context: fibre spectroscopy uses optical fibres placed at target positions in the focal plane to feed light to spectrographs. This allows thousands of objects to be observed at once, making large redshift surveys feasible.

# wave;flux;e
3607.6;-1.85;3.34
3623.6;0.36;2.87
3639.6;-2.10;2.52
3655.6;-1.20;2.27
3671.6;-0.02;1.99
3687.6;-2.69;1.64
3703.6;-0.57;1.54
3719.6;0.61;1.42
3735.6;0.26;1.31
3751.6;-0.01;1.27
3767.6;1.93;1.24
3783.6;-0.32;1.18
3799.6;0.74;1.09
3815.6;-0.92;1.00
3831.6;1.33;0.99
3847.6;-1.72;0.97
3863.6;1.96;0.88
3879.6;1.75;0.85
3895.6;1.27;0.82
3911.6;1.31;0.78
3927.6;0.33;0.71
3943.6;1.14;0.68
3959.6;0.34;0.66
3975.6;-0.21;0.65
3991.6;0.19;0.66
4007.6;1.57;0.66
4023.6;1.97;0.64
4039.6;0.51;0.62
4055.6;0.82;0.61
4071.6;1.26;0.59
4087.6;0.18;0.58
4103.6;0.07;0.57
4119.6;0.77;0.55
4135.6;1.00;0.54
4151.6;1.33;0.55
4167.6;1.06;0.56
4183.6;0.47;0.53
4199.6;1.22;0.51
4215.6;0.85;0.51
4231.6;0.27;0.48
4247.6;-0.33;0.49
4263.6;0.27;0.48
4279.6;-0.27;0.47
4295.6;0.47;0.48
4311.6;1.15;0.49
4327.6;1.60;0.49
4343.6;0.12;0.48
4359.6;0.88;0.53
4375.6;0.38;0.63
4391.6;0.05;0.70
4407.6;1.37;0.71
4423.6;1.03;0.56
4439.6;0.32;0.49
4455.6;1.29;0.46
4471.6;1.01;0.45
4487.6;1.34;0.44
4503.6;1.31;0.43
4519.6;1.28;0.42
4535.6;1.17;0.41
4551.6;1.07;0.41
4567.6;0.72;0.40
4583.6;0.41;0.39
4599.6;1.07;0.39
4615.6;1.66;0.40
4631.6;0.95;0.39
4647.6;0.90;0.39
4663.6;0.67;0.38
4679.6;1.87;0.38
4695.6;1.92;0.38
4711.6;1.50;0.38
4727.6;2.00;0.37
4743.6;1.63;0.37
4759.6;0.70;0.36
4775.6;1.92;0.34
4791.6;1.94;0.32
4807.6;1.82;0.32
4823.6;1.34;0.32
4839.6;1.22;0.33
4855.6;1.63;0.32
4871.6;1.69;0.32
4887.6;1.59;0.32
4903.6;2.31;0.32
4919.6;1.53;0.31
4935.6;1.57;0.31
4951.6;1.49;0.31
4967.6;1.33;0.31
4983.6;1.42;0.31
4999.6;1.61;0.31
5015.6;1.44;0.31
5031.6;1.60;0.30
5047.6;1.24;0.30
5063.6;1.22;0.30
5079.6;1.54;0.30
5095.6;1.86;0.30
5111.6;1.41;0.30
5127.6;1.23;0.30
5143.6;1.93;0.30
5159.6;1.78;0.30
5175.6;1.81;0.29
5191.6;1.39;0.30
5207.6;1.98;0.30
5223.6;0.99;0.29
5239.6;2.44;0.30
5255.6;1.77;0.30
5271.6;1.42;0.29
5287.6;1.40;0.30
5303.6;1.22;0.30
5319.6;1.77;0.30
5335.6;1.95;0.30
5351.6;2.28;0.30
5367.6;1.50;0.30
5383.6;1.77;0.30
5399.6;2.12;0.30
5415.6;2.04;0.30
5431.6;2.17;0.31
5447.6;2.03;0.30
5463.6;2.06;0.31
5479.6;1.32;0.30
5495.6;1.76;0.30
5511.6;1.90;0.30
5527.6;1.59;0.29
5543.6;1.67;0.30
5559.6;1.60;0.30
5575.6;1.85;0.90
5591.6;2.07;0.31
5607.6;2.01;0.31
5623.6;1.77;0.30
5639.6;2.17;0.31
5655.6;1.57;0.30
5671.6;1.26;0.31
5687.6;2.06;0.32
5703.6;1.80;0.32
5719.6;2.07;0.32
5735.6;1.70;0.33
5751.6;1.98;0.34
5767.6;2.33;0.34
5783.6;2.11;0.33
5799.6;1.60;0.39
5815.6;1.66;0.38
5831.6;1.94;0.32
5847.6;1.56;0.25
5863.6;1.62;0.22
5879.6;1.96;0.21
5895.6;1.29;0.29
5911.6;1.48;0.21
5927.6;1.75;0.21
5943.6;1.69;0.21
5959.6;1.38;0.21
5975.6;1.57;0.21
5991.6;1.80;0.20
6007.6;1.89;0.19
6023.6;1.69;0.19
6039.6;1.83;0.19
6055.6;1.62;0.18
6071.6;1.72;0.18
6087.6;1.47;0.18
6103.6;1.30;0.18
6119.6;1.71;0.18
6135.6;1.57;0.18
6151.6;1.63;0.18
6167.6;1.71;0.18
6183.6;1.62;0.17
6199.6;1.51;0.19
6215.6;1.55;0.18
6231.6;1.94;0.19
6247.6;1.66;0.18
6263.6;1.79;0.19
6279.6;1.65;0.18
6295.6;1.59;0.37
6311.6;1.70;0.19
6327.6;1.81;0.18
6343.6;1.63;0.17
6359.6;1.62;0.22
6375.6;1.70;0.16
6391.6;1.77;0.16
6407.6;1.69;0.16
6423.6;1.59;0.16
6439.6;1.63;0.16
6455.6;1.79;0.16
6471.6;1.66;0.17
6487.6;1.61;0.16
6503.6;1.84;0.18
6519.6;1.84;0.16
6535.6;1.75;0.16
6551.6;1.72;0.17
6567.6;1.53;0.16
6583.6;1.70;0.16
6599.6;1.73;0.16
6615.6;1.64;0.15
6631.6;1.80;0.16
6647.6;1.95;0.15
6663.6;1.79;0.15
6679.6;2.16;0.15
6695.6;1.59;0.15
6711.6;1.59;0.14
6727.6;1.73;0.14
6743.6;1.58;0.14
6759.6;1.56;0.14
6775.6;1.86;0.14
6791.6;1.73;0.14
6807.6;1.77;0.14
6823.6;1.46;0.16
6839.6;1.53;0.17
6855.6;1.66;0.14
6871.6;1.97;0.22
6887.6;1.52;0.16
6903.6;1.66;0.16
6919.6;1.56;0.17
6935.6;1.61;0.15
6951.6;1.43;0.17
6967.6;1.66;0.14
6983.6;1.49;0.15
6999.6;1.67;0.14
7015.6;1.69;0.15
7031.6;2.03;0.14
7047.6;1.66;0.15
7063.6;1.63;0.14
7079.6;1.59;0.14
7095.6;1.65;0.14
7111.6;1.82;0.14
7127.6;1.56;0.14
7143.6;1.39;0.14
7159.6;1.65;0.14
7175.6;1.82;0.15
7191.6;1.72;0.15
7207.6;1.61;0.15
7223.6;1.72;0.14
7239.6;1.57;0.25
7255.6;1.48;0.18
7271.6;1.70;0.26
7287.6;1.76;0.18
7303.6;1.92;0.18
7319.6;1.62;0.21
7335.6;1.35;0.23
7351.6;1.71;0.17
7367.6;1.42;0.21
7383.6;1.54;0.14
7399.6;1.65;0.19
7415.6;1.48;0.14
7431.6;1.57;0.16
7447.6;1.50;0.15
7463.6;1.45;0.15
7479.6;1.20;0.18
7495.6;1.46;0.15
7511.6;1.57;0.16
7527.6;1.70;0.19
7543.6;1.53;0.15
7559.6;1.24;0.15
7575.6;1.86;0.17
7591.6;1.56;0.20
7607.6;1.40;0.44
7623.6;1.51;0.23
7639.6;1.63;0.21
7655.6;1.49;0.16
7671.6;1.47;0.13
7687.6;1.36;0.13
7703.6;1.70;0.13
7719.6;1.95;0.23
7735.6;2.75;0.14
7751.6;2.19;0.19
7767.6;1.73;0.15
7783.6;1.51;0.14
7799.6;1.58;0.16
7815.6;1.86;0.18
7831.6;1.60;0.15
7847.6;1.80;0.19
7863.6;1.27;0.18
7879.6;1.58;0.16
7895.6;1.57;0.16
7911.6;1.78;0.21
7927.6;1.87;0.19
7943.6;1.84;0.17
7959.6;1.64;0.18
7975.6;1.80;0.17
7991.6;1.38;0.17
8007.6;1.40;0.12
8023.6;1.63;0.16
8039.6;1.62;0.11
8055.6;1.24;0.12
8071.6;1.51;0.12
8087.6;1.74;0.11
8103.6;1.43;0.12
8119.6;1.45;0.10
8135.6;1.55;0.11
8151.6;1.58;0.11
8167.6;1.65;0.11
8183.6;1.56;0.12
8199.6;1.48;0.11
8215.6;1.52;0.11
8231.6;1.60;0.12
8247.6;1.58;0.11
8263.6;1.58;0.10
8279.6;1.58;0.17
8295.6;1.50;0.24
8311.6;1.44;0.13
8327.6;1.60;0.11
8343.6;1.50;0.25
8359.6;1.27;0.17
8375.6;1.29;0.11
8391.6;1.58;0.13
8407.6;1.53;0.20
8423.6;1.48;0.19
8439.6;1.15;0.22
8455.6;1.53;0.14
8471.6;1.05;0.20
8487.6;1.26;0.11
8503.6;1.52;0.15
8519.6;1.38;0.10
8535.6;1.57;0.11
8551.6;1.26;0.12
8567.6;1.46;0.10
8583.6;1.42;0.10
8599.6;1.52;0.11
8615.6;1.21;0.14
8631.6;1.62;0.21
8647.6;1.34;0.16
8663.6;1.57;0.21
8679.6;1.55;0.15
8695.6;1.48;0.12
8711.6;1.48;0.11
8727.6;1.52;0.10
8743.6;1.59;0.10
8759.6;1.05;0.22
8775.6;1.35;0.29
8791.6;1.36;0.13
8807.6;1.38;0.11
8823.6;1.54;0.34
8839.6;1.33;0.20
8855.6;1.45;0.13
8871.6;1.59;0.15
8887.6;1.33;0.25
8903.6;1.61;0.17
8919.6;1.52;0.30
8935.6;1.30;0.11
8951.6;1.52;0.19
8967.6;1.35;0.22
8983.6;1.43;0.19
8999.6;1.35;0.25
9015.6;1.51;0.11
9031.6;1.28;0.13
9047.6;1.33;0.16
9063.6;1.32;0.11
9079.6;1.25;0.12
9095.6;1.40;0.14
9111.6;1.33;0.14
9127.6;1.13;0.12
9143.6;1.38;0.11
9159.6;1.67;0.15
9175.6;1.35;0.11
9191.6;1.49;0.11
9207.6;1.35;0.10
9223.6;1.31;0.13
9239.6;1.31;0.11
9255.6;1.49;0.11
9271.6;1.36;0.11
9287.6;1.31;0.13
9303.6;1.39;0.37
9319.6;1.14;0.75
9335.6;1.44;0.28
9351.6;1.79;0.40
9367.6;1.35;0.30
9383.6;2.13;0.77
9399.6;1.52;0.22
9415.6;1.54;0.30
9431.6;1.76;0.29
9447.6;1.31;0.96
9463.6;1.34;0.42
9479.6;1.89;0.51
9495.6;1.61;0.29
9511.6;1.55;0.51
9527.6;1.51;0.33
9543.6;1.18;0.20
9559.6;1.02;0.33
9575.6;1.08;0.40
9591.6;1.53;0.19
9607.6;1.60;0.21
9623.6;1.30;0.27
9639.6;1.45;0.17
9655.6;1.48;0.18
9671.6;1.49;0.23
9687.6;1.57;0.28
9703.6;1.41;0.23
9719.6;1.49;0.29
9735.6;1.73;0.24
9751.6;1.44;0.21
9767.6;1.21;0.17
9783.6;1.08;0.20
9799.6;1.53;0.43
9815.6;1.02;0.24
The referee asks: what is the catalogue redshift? 0.18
